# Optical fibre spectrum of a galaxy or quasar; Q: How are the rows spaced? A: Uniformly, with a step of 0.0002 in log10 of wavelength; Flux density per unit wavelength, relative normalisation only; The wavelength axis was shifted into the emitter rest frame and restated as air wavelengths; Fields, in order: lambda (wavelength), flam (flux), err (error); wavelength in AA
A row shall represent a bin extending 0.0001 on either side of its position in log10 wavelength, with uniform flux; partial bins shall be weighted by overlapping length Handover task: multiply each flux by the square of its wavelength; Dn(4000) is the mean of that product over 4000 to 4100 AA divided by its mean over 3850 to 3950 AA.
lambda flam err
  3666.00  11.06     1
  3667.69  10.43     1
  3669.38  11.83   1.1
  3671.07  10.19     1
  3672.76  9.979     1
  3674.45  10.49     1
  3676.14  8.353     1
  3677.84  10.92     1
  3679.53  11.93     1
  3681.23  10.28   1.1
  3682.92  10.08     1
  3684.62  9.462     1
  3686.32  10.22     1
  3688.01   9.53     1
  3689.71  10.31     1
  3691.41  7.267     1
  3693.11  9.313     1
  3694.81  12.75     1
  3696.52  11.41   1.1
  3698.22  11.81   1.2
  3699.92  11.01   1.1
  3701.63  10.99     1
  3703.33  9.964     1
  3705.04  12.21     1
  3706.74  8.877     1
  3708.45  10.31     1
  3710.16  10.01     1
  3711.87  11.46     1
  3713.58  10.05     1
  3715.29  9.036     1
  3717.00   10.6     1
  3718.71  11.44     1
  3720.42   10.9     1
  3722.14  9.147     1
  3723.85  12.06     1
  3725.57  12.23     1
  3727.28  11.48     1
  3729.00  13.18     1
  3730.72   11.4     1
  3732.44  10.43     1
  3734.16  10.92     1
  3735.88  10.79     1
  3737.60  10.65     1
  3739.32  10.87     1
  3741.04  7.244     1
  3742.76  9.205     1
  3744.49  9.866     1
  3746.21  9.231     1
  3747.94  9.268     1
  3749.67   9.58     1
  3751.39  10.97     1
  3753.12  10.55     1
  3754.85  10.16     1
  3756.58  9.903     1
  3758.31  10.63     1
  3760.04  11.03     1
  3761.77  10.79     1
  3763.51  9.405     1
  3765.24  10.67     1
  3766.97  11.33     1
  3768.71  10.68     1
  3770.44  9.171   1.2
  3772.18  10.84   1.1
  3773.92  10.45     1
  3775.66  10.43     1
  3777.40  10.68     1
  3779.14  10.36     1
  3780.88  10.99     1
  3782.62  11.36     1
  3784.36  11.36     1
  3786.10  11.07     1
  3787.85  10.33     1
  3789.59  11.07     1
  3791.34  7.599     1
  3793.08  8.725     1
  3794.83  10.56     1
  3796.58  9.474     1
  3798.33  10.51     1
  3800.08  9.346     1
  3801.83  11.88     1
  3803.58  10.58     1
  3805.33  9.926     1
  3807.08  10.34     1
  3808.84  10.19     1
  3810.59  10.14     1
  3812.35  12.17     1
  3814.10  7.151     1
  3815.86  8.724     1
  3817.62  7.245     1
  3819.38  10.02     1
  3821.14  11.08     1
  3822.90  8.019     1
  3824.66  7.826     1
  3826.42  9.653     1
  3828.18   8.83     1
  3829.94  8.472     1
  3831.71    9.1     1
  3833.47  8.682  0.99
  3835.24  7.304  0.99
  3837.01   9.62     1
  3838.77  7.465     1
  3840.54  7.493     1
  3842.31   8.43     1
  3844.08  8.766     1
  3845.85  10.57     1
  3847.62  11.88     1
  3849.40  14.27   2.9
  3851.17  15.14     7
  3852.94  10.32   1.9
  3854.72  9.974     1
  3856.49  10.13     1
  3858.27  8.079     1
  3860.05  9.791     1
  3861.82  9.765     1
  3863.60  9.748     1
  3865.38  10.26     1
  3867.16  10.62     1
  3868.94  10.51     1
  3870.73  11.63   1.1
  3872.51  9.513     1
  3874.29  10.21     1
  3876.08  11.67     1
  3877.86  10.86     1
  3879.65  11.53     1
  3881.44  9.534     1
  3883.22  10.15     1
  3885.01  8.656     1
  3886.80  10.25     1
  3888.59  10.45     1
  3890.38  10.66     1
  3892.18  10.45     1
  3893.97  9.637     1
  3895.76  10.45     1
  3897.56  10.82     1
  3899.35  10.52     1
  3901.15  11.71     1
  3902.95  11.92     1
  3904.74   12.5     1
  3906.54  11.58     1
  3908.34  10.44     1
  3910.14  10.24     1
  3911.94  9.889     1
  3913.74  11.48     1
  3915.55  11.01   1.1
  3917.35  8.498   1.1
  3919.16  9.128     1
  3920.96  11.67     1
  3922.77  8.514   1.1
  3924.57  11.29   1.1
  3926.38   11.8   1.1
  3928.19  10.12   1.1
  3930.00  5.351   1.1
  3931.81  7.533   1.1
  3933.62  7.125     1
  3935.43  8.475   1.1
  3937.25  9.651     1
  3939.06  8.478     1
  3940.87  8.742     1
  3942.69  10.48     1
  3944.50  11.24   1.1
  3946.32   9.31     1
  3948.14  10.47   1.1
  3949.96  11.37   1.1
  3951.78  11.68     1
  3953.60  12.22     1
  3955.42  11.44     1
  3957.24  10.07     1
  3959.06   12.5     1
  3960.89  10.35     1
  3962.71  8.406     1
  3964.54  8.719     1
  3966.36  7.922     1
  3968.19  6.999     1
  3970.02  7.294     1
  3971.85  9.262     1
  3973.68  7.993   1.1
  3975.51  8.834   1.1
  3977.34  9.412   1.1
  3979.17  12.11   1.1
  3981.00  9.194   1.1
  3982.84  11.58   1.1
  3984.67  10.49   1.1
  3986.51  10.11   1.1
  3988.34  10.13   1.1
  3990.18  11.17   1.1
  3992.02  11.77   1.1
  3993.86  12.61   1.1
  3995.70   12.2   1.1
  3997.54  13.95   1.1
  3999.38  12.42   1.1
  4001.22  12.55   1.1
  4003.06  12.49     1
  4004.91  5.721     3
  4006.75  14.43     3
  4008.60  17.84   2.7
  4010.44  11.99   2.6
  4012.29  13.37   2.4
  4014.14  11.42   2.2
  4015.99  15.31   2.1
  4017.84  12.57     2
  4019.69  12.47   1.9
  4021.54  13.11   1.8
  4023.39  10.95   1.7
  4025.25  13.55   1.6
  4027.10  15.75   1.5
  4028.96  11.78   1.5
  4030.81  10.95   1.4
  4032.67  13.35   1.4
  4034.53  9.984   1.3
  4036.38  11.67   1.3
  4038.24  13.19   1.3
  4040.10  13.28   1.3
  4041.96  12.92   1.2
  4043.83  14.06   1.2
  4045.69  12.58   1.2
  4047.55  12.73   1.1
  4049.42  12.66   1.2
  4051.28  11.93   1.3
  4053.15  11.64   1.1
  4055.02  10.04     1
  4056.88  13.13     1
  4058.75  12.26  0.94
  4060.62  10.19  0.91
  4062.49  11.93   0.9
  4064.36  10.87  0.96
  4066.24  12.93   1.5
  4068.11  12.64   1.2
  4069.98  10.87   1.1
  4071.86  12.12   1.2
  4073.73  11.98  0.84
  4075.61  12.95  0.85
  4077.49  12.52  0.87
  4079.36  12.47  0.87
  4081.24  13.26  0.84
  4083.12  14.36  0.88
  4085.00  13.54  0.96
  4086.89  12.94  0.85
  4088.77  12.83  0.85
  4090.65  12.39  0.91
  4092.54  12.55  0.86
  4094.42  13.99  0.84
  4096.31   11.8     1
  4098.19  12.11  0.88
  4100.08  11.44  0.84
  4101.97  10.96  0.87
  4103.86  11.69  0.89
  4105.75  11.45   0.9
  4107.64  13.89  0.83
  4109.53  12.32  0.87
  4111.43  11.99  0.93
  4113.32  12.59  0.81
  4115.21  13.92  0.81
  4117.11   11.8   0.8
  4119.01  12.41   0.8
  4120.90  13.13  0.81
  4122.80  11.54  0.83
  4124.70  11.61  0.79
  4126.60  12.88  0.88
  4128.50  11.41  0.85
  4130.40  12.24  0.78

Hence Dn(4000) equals 1.32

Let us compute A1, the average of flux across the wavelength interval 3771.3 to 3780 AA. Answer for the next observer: 10.5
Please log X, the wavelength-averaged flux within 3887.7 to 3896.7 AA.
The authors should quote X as 10.3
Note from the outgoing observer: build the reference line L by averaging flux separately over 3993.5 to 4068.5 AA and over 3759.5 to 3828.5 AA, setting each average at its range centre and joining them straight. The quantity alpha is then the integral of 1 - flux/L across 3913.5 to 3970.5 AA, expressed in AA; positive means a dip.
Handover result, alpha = 9.3 AA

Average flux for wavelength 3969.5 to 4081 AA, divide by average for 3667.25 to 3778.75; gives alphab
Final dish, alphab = 1.14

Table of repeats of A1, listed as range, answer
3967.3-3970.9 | 7.14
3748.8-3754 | 10.4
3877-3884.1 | 10.5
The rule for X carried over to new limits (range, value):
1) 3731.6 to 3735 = 10.7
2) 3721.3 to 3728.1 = 11.2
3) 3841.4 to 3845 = 8.61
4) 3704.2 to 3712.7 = 10.6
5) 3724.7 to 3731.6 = 12.1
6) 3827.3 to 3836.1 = 8.48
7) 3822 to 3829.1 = 8.6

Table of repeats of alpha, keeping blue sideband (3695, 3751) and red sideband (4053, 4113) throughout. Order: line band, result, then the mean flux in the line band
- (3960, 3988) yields 5.94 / 9.27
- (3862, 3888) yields 2.16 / 10.4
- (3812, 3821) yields 1.61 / 9.04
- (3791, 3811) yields 1.73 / 10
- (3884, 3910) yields 1.58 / 10.7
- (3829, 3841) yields 2.99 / 8.34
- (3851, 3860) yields 0.73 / 10.3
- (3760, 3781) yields 0.61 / 10.5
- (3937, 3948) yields 1.80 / 9.71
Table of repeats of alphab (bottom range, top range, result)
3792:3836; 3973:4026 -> 1.25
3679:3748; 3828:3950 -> 0.96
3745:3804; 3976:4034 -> 1.17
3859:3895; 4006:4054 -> 1.25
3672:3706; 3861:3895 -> 0.99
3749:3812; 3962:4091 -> 1.14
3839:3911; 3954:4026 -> 1.06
